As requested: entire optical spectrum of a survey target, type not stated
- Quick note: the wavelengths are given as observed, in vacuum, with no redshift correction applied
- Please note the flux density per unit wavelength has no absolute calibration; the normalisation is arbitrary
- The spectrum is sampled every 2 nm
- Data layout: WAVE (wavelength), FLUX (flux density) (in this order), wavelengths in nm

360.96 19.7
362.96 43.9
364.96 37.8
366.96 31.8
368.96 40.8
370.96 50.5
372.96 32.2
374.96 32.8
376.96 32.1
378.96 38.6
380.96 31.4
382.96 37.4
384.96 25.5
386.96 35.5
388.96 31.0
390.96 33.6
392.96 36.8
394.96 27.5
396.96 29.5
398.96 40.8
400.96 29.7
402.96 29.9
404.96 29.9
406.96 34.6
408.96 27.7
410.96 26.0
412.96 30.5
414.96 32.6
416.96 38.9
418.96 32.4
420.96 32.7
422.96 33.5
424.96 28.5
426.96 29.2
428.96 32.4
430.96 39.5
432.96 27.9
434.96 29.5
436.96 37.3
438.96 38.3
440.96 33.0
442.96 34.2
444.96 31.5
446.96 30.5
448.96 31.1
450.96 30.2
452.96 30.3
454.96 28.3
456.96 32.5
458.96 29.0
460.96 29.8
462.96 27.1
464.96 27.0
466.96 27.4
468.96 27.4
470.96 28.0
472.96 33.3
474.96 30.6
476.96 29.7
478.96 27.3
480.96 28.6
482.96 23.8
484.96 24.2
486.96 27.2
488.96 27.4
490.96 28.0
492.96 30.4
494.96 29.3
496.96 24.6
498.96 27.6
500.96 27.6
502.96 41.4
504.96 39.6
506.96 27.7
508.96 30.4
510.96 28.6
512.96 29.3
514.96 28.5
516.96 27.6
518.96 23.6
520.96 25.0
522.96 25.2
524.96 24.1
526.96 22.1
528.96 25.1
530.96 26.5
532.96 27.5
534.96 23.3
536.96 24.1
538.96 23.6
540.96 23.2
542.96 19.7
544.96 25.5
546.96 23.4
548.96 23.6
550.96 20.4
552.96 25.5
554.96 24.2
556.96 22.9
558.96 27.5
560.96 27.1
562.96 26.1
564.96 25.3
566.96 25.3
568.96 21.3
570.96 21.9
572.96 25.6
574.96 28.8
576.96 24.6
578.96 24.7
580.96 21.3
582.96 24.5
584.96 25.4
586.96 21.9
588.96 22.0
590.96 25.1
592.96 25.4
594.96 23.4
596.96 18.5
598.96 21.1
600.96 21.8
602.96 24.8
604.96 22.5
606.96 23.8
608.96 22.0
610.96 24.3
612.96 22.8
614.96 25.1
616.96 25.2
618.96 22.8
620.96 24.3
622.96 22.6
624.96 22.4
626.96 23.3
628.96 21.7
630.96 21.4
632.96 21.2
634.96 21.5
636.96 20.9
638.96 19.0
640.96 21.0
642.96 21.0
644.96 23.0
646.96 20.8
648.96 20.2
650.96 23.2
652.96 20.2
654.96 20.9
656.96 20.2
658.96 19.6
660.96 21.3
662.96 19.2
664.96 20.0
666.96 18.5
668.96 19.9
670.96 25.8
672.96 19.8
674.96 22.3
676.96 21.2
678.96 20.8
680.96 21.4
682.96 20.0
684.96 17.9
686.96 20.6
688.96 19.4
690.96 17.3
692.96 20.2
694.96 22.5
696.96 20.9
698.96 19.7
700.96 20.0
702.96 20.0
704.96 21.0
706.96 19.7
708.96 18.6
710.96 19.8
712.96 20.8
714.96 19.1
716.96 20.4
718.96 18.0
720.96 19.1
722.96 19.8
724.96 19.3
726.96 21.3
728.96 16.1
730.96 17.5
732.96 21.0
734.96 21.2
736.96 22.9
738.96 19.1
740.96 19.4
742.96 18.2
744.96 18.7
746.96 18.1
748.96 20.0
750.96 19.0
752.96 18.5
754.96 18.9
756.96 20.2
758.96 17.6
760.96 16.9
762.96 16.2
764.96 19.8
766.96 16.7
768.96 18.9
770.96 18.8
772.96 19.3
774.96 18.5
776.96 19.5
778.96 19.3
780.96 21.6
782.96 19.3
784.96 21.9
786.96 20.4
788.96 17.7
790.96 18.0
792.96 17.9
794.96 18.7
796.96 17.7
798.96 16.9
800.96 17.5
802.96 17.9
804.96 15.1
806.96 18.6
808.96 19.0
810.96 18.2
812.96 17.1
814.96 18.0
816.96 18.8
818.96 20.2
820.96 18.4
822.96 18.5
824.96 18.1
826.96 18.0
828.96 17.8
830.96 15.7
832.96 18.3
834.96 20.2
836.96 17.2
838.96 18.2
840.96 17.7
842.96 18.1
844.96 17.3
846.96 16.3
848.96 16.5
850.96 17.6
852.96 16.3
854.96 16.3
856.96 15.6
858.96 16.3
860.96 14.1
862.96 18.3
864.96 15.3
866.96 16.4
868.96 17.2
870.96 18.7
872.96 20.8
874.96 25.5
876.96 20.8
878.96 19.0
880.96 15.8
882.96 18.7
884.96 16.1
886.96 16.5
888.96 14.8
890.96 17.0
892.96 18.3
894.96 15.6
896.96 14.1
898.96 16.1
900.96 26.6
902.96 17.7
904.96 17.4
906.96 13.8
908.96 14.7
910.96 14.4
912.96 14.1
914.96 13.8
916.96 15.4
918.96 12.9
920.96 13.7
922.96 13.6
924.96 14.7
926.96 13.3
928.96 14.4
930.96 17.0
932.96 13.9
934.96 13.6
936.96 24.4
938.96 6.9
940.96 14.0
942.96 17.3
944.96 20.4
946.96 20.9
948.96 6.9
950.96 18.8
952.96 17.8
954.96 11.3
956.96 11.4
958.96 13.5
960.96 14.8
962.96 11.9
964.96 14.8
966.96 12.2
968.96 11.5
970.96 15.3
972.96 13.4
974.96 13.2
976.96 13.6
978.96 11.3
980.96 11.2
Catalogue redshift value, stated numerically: 0.799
